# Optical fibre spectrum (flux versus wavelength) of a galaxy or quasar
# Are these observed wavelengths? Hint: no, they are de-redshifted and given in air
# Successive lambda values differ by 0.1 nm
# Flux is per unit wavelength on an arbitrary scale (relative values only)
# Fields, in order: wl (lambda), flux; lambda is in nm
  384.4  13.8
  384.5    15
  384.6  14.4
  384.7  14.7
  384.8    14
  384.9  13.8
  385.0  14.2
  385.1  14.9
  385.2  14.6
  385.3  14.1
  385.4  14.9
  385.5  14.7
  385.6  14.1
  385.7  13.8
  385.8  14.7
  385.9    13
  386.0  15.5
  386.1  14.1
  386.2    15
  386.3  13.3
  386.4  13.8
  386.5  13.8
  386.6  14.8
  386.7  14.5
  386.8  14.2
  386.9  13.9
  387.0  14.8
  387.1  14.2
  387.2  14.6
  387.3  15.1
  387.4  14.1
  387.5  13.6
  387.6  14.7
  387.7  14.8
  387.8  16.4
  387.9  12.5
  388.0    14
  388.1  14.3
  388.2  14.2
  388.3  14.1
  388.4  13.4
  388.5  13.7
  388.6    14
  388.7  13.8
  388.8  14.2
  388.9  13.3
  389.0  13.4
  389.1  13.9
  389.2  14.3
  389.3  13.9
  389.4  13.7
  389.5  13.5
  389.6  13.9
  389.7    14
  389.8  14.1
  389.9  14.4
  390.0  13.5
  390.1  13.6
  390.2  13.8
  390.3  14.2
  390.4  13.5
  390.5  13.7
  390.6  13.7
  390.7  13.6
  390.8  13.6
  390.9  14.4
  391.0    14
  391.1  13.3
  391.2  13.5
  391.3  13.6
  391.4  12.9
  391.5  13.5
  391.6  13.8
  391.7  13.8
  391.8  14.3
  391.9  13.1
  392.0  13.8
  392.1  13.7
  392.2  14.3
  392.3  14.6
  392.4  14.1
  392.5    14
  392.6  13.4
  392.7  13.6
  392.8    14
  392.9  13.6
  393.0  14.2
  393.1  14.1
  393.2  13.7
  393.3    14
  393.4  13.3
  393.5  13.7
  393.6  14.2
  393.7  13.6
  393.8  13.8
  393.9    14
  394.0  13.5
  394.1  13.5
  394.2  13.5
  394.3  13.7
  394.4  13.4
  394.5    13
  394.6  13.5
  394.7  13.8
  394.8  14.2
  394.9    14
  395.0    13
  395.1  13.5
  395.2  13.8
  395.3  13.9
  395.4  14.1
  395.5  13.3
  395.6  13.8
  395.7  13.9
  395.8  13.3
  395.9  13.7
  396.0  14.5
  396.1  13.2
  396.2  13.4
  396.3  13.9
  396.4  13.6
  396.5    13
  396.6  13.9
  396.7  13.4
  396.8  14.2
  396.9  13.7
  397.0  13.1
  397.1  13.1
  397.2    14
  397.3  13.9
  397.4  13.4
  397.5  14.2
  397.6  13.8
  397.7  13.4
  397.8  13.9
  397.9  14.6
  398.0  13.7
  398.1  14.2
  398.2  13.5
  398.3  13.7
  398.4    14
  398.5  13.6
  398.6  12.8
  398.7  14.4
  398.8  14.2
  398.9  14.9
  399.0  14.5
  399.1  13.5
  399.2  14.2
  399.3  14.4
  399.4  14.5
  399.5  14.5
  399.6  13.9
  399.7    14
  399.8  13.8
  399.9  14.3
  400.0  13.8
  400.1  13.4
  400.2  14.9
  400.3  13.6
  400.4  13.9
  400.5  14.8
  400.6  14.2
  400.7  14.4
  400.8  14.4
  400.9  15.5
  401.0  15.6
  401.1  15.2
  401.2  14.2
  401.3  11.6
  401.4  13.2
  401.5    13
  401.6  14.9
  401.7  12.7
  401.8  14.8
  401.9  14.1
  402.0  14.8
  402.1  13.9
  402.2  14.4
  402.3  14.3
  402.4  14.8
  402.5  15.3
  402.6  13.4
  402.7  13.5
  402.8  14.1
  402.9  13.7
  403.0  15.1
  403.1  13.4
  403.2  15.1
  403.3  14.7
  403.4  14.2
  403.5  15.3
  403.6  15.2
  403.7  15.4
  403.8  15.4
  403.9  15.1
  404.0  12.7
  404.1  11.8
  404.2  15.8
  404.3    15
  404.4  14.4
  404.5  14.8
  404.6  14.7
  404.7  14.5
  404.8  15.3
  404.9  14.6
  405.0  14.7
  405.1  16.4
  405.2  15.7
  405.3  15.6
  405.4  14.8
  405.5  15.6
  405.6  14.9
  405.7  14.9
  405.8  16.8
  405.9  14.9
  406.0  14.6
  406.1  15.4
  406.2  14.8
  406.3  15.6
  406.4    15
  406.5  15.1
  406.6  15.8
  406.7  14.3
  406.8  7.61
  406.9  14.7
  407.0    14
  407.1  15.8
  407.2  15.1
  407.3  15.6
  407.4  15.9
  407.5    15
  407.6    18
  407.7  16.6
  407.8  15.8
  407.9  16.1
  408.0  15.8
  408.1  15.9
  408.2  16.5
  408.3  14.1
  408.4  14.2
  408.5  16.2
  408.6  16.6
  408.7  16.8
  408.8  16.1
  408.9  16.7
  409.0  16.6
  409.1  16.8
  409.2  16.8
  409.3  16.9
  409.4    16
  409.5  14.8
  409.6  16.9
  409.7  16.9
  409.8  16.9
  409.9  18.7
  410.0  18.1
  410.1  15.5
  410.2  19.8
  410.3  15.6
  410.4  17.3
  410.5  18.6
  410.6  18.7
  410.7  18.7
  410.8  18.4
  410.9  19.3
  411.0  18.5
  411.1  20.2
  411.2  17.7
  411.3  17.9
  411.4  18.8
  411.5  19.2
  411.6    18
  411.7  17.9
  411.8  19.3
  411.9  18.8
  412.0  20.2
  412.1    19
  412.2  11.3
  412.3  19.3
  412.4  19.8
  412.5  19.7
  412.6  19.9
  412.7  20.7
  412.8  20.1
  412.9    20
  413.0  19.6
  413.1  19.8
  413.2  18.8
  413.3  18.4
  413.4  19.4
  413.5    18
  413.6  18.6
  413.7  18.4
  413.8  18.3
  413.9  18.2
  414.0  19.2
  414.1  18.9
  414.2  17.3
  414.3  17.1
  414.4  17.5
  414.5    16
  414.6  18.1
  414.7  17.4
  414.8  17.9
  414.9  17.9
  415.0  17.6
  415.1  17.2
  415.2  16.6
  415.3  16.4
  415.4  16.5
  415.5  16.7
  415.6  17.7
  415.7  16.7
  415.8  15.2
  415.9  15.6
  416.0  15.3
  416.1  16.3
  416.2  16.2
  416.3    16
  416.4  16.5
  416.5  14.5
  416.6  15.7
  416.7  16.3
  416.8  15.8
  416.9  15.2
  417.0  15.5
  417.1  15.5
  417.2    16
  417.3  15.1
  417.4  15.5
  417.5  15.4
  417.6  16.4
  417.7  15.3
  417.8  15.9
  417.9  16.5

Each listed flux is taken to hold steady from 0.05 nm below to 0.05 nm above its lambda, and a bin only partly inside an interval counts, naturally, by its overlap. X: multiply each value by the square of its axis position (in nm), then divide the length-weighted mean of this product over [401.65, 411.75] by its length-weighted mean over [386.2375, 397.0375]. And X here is 1.2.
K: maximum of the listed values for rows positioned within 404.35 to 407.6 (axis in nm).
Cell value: 18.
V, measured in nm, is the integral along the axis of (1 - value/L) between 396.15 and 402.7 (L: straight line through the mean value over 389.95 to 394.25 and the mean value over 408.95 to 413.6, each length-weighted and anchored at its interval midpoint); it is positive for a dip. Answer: 0.62 nm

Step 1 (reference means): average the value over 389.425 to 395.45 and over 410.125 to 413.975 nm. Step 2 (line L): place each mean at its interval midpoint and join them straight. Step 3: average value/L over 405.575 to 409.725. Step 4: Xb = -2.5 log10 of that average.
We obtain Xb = 0.13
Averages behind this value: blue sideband 13.8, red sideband 18.7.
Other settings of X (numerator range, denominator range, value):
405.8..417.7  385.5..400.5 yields 1.34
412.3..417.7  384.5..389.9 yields 1.40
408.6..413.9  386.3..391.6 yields 1.45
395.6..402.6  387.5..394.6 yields 1.05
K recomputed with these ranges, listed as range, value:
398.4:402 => 15.6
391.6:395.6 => 14.6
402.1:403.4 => 15.3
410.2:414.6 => 20.7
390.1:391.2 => 14.4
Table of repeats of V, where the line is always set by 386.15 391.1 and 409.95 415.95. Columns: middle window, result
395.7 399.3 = 0.40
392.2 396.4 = 0.35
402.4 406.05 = 0.42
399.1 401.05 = 0.20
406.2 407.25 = 0.17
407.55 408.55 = 0.08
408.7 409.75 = 0.06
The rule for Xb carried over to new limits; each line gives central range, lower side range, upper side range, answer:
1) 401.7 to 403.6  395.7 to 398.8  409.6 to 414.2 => 0.08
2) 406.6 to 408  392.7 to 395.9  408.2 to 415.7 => 0.12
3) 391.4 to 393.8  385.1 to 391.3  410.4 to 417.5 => 0.07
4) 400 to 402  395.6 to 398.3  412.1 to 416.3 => 0.04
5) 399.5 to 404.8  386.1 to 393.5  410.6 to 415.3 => 0.14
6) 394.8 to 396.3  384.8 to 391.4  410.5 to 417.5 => 0.11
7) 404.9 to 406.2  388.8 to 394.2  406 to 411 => 0.03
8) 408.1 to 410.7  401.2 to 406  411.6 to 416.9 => -0.03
